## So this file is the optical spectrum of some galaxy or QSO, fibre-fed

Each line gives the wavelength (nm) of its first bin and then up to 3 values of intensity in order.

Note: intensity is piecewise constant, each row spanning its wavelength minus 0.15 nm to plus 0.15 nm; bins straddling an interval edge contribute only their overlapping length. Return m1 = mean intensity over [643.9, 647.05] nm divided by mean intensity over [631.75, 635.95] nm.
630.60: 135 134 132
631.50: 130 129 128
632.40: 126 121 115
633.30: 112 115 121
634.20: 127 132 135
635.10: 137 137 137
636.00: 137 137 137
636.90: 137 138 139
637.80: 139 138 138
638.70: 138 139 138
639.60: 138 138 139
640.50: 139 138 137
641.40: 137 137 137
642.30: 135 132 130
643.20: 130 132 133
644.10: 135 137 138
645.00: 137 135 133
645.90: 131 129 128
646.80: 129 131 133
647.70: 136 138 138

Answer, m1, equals 1.1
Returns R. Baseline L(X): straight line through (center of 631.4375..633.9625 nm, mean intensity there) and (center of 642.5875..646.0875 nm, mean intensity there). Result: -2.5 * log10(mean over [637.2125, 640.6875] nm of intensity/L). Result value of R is -0.08 mag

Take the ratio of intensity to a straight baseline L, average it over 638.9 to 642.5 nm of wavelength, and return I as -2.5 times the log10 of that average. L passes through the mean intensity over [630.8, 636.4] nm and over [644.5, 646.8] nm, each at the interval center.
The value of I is -0.05 mag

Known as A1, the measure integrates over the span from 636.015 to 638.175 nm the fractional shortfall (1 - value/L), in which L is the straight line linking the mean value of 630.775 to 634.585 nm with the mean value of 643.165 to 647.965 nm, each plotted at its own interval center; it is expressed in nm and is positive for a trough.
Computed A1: -0.17 nm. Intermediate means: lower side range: 125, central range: 138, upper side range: 133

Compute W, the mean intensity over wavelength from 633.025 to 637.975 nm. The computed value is 132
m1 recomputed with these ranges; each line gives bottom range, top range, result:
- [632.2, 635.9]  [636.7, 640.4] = 1.09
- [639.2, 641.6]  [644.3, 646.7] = 0.97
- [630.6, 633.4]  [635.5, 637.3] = 1.09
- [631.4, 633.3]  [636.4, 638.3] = 1.12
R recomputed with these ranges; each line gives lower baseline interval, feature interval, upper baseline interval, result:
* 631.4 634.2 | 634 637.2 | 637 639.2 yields -0.04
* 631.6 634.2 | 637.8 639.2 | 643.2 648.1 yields -0.10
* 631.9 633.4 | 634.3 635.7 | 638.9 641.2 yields -0.07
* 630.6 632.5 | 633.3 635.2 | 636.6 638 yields 0.06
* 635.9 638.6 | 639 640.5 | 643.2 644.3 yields -0.02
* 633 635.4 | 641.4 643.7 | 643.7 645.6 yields 0.00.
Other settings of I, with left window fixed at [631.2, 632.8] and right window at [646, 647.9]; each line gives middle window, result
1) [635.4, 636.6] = -0.070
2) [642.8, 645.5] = -0.030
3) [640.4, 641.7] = -0.064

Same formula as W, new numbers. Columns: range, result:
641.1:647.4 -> 133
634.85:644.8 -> 137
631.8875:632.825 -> 125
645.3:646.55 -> 131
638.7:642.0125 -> 138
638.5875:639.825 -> 138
